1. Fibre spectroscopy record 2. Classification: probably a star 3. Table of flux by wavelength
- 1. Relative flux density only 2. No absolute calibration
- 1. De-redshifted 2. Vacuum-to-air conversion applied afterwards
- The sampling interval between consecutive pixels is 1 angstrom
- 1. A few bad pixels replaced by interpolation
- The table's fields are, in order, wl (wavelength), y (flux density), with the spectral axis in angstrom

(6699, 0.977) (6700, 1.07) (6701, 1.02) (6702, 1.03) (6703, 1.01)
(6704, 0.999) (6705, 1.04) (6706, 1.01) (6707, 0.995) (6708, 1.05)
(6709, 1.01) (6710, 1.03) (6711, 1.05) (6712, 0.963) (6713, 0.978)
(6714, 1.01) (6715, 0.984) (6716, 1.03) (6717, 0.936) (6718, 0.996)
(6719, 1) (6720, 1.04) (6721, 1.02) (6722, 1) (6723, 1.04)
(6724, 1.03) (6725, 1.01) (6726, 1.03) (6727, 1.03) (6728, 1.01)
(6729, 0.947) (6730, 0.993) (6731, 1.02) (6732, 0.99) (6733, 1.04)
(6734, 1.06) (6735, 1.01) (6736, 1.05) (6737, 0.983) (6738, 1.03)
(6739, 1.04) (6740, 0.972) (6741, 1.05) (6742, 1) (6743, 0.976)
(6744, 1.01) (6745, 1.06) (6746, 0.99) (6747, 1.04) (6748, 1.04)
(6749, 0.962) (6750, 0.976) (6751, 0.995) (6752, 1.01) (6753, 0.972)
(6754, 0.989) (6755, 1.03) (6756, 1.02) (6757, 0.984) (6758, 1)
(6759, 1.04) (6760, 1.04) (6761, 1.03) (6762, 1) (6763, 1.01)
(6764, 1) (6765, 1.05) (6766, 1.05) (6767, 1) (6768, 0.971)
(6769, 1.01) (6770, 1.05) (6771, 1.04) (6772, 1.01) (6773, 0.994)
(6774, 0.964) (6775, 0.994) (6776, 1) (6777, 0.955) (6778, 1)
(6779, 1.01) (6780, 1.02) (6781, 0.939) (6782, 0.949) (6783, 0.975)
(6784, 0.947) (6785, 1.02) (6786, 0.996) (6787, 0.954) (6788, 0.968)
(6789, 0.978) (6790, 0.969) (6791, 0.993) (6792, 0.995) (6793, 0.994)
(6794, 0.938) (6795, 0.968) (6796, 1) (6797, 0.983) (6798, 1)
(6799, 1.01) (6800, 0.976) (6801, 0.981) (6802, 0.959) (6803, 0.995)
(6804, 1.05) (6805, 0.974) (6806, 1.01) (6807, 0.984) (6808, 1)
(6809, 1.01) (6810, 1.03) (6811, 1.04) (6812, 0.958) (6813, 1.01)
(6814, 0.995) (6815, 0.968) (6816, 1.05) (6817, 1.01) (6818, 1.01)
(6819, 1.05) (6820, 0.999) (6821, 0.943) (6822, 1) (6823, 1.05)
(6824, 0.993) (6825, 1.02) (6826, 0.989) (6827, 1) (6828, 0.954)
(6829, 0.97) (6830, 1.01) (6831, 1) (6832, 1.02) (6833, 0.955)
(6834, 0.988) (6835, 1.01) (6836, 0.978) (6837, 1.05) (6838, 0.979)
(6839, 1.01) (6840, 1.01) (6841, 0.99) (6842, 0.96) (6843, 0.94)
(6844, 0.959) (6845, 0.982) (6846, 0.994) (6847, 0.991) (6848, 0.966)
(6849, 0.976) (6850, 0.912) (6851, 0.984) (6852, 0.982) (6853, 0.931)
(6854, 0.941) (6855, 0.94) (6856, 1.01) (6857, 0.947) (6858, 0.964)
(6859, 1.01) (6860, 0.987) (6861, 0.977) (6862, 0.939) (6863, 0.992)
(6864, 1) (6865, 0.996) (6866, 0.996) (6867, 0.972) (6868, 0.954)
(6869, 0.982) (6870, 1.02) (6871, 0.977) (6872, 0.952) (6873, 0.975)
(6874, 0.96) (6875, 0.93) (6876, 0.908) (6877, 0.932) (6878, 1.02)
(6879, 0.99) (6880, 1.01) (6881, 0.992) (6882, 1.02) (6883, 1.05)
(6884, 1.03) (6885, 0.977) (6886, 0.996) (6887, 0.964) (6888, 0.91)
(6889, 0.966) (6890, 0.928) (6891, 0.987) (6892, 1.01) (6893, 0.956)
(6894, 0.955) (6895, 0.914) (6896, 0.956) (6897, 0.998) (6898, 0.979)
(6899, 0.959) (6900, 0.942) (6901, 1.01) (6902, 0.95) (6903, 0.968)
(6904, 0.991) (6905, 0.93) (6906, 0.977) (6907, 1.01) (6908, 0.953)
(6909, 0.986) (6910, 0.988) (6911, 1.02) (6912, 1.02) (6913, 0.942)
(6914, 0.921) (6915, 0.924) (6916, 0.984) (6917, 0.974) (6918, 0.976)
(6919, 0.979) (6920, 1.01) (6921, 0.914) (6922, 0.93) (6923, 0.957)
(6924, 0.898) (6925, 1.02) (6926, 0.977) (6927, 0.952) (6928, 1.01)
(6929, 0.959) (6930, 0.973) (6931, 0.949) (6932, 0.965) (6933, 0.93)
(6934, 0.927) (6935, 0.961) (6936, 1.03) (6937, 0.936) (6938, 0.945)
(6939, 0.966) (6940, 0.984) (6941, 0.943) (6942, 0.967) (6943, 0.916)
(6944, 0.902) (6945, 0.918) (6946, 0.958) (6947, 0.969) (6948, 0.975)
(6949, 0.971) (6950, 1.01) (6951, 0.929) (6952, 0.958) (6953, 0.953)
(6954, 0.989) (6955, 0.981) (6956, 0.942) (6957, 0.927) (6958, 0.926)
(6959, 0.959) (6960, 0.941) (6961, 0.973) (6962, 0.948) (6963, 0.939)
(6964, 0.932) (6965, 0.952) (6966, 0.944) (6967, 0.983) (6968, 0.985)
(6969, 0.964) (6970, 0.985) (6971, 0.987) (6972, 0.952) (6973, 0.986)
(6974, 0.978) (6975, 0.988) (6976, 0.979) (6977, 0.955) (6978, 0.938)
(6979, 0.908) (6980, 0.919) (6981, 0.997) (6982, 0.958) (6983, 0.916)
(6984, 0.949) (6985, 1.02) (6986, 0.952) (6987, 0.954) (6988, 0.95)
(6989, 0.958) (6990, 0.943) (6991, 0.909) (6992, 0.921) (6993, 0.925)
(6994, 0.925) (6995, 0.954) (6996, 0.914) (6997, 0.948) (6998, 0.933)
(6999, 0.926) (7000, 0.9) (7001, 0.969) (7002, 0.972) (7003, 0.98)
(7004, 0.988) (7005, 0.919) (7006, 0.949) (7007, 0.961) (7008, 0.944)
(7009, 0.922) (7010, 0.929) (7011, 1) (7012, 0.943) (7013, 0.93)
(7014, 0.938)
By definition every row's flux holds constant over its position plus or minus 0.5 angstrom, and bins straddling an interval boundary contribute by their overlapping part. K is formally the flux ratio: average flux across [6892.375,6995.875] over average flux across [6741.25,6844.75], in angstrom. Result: 1.0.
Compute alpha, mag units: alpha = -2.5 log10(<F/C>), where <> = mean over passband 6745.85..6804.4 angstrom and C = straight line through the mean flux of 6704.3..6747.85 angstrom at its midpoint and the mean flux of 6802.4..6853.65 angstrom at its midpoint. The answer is 0.01 mag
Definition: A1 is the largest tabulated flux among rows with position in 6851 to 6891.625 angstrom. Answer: 1.05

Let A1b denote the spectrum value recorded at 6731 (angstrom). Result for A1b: 1.02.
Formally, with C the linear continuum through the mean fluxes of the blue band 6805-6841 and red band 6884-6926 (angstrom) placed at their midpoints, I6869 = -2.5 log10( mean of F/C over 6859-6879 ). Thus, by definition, 0.01 mag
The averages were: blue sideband 1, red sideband 0.967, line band 0.973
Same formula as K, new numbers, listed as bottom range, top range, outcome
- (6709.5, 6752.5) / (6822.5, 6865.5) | 0.97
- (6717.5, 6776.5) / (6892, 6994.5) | 0.95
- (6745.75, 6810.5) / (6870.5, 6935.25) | 0.97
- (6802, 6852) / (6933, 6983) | 0.96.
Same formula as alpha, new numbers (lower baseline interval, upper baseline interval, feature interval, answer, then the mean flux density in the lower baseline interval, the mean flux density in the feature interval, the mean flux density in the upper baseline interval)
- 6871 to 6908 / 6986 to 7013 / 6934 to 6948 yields 0.01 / 0.972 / 0.953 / 0.944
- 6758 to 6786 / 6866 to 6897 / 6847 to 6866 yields 0.01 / 1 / 0.971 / 0.974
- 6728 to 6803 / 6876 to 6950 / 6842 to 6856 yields 0.02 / 1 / 0.963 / 0.968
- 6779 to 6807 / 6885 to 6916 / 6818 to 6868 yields -0.01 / 0.984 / 0.984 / 0.967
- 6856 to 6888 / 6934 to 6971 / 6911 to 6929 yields 0.00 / 0.981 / 0.965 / 0.957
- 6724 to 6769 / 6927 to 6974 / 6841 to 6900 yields 0.01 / 1.01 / 0.972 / 0.959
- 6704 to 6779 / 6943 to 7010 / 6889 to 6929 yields 0.00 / 1.01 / 0.968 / 0.952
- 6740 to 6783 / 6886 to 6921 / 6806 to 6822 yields -0.01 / 1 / 1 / 0.968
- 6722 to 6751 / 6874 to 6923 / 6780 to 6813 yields 0.01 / 1.01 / 0.987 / 0.971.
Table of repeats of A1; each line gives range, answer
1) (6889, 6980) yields 1.03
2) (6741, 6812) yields 1.06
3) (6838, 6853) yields 1.01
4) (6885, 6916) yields 1.02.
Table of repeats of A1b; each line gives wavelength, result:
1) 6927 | 0.952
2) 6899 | 0.959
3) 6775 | 0.994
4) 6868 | 0.954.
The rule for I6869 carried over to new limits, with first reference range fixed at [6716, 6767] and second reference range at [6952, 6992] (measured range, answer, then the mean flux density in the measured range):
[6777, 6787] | 0.023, 0.981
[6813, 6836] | -0.008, 0.999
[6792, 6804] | 0.014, 0.986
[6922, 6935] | 0.009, 0.959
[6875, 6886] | -0.013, 0.99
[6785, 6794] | 0.022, 0.981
